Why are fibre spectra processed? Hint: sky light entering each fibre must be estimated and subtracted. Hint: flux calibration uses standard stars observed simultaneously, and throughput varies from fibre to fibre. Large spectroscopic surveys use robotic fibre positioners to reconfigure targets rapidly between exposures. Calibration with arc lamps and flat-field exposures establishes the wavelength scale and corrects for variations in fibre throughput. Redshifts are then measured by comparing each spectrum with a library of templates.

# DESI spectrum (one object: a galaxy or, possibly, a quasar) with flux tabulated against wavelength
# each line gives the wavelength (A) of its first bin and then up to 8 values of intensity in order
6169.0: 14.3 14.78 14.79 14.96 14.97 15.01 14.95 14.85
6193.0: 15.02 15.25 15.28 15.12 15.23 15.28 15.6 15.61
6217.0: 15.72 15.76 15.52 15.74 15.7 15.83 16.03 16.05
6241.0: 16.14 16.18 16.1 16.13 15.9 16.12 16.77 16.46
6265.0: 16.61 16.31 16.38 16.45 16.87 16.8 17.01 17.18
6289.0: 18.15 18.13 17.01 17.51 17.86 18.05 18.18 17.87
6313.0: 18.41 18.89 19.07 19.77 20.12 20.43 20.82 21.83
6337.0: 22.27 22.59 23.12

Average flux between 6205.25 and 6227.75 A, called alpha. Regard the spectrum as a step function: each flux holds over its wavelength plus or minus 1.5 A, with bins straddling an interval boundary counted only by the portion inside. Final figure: 15.6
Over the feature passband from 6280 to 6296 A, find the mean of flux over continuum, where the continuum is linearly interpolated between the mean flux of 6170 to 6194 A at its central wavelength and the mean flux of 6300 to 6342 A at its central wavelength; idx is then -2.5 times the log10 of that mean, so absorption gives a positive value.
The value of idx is 0.07 mag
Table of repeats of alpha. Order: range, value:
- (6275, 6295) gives 17.3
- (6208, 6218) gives 15.6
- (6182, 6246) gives 15.5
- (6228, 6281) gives 16.3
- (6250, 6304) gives 16.9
